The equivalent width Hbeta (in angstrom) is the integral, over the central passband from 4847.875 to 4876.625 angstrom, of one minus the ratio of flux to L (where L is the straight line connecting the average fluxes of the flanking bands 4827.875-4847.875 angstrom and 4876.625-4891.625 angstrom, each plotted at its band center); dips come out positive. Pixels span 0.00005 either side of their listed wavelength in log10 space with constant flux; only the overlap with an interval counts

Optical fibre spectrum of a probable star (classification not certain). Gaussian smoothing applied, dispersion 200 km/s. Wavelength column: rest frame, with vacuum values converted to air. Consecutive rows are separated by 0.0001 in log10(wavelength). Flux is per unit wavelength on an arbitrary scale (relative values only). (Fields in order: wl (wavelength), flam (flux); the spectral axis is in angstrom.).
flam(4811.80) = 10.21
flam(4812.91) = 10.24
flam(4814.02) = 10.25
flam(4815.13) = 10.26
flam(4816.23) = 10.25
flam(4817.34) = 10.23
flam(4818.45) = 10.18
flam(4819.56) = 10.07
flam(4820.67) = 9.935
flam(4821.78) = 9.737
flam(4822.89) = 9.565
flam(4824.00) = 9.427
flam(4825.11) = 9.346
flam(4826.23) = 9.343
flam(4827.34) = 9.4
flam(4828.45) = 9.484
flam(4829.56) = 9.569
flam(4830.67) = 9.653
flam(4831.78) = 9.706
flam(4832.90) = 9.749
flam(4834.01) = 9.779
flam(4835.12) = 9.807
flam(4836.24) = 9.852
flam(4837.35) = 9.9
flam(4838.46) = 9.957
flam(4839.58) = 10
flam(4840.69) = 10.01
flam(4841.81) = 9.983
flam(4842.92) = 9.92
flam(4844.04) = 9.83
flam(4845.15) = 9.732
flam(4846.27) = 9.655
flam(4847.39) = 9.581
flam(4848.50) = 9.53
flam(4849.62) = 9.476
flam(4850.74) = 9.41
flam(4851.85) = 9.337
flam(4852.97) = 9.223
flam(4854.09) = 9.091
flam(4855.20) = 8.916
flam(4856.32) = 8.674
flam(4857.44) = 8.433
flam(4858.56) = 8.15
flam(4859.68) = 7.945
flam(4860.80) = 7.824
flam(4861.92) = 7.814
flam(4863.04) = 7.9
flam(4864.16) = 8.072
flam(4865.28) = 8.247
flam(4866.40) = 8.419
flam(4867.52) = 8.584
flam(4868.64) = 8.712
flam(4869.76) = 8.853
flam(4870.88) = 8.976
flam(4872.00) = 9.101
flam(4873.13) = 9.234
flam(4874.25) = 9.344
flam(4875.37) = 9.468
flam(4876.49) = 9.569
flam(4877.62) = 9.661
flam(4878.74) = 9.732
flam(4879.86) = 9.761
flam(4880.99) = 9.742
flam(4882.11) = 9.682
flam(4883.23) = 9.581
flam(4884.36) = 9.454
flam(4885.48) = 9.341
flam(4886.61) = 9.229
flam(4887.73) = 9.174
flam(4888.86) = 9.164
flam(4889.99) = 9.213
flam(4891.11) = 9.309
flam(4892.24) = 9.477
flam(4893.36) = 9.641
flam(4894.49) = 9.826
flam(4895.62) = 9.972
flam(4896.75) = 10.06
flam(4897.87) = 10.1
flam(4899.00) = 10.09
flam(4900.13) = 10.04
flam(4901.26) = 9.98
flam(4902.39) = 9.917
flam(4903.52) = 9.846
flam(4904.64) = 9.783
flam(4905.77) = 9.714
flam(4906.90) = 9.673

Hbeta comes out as 2.5 angstrom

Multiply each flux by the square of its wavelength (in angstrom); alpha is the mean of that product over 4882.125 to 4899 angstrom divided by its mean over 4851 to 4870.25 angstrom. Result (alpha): 1.14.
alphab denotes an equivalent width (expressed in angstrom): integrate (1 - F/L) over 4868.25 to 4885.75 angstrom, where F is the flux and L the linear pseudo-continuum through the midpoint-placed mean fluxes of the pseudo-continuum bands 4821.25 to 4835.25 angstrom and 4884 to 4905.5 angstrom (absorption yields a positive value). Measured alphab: 0.45 angstrom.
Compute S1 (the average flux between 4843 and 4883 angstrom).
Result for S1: 9.04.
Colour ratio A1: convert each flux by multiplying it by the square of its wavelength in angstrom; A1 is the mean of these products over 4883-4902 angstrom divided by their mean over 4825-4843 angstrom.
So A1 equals 1.01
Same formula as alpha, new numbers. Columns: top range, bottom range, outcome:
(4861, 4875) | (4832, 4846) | 0.88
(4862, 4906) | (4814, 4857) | 0.99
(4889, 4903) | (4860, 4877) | 1.14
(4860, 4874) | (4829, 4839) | 0.88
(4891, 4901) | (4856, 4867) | 1.23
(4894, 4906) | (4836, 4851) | 1.04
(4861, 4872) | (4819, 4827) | 0.89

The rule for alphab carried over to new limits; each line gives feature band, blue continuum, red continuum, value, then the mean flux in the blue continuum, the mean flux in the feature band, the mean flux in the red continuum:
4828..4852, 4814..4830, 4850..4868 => -1.5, 9.79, 9.73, 8.51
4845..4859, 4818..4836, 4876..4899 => 0.7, 9.67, 9.16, 9.6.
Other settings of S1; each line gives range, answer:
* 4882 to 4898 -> 9.53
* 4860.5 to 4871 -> 8.33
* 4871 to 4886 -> 9.5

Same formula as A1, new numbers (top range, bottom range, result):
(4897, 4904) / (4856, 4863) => 1.26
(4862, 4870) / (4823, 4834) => 0.89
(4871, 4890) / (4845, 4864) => 1.08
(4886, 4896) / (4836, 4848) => 0.98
